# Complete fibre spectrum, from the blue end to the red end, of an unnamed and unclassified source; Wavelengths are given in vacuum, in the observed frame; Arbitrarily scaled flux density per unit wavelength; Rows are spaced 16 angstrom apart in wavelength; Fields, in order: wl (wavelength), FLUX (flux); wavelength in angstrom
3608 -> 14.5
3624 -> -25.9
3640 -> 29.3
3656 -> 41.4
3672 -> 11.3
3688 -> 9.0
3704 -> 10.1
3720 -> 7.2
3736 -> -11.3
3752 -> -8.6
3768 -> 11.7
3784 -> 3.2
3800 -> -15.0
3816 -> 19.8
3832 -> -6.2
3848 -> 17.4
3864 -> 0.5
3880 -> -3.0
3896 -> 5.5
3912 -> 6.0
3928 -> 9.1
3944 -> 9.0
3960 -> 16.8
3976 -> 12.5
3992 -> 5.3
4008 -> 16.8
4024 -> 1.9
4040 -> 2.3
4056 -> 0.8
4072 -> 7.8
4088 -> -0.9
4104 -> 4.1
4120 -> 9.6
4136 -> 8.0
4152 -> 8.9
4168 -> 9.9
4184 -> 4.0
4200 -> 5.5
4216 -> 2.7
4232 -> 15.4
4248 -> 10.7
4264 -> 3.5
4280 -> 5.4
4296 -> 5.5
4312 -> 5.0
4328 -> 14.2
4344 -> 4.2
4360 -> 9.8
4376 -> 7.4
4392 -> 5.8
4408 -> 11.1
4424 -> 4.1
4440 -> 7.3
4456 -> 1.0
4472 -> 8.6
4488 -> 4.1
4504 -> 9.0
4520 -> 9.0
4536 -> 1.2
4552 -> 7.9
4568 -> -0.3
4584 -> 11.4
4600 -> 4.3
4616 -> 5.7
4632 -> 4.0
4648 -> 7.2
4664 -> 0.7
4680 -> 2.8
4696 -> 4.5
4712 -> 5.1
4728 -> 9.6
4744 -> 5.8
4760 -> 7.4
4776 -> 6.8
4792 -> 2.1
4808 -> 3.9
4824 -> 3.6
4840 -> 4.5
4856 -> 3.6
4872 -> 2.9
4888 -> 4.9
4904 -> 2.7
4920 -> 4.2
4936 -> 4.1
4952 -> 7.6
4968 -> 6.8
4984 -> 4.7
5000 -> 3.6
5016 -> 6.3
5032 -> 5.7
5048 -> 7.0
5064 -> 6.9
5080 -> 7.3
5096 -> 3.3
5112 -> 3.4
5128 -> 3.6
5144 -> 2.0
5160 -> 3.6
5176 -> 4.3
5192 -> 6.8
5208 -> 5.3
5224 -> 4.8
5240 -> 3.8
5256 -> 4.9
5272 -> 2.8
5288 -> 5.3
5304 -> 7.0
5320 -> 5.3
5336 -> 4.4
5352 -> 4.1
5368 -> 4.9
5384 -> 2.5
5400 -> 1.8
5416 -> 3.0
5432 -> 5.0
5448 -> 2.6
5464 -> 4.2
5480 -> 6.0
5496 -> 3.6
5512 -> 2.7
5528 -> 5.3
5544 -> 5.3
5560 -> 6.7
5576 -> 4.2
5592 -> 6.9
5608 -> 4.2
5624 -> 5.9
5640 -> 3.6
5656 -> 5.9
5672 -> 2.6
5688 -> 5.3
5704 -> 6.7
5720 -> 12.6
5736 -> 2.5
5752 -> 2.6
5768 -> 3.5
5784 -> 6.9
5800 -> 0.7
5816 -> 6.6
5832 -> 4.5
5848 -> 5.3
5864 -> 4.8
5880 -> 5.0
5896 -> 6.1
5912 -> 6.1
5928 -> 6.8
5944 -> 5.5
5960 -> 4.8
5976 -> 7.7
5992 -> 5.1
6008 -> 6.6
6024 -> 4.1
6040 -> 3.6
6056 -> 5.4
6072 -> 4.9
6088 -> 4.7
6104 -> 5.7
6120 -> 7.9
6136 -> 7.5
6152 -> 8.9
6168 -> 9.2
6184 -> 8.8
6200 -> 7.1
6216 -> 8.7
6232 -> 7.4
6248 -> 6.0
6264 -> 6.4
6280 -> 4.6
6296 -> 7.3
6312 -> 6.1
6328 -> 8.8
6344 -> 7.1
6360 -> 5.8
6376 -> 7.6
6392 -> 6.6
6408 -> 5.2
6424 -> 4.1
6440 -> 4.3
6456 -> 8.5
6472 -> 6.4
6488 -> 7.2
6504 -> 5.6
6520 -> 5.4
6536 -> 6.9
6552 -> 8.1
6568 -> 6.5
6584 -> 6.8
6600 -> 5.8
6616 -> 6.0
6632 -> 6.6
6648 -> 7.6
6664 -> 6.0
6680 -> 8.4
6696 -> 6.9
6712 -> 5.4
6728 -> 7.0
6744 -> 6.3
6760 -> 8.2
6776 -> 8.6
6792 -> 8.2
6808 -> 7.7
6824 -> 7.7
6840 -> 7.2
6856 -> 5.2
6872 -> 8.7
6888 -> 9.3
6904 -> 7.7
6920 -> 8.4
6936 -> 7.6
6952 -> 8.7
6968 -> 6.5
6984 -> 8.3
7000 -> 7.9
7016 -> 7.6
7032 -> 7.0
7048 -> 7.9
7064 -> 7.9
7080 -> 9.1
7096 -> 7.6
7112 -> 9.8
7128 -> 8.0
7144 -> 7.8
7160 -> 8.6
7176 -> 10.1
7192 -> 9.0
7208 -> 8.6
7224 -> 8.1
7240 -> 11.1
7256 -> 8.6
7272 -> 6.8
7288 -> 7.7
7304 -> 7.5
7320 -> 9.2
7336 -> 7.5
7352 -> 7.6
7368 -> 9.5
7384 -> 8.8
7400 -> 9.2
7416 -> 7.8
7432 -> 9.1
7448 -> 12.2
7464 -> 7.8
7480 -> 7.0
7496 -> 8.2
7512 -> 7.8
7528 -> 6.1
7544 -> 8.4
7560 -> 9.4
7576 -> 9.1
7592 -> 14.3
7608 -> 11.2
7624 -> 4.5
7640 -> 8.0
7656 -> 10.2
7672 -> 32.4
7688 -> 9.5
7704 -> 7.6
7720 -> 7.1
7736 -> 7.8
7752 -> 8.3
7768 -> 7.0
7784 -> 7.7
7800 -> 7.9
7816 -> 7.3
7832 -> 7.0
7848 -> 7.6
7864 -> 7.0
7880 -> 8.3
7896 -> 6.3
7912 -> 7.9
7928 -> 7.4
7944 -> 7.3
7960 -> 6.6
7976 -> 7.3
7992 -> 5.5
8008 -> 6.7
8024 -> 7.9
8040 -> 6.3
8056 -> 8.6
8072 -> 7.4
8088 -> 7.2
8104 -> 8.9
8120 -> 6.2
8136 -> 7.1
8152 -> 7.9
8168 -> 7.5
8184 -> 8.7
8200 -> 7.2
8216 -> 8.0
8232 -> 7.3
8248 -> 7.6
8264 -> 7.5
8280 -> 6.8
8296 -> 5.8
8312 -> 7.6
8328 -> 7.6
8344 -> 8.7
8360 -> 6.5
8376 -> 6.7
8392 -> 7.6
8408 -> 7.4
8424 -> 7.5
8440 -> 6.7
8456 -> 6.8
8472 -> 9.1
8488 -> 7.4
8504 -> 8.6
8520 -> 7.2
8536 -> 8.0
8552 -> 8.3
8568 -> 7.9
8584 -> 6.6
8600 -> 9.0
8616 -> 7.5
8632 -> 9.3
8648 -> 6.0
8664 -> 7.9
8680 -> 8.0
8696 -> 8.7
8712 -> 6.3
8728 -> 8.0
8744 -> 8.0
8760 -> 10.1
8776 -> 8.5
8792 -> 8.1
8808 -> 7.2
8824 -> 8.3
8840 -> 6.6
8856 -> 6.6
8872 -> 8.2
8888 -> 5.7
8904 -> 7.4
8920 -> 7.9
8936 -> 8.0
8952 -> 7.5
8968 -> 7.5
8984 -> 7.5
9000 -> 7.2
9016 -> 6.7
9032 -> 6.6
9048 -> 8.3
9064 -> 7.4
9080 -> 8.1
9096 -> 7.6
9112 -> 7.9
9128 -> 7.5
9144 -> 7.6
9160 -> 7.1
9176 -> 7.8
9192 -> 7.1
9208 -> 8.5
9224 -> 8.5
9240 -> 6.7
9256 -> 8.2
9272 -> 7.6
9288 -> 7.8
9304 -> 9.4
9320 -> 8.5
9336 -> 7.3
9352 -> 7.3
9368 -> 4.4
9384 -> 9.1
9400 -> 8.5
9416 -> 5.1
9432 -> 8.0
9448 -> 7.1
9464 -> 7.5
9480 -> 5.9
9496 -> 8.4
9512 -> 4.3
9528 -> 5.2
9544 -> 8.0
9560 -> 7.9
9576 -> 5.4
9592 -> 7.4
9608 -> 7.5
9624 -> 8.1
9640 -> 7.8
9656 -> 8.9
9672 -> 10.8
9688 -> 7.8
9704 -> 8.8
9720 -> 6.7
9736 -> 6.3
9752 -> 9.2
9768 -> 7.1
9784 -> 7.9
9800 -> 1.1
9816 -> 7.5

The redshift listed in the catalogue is 0.53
